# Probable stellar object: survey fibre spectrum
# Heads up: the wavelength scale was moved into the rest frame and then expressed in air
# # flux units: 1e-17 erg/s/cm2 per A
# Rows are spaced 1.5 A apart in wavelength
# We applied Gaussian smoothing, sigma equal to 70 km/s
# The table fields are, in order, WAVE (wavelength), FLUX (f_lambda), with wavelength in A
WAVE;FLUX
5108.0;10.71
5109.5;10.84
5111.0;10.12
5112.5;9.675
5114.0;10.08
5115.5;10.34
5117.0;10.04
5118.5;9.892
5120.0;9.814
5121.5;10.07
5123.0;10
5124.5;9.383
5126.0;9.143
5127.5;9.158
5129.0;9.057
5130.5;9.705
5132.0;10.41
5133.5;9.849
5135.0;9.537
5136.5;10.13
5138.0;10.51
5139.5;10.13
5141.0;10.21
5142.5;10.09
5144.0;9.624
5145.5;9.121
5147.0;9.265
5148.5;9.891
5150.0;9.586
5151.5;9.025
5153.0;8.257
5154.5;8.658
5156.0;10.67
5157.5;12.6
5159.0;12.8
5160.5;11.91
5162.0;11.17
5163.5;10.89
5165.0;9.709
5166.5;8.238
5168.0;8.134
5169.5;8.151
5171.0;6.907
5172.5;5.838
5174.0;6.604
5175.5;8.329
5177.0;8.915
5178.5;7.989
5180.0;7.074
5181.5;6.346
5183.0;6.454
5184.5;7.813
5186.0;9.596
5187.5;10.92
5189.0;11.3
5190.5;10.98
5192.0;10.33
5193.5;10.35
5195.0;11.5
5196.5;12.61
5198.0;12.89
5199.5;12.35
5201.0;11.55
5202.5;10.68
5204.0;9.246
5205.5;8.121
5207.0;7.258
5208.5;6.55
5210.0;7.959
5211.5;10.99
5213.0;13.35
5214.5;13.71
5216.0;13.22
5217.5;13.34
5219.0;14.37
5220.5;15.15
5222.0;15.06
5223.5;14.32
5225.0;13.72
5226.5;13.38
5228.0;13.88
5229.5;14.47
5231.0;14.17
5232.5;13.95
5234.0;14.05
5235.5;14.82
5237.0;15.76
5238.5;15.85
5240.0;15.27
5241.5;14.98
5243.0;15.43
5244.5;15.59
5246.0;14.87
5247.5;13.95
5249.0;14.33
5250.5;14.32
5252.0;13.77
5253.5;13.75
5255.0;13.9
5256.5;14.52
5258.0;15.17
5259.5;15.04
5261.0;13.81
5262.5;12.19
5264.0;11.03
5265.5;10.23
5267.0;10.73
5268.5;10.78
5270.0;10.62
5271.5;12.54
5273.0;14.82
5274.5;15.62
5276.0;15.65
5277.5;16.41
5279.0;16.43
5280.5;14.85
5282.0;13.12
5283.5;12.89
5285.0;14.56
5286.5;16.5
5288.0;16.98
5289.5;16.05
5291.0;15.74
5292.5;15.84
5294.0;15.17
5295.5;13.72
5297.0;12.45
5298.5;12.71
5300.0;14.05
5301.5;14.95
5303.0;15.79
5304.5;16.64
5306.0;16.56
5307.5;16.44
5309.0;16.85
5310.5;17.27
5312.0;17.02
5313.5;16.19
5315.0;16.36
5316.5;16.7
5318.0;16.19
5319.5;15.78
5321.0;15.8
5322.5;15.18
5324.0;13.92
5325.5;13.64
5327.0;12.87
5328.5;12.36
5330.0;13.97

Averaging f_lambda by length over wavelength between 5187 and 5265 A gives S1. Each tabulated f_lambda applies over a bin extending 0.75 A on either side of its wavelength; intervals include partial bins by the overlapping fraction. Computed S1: 13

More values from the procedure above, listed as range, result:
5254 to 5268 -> 12.9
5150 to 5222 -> 10.1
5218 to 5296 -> 14.3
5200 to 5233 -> 12.2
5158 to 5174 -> 9.3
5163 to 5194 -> 8.58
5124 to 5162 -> 9.98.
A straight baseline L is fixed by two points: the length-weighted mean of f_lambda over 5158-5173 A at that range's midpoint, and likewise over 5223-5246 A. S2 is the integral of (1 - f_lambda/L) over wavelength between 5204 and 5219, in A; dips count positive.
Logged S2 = 2.7 A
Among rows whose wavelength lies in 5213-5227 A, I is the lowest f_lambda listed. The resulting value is 13.22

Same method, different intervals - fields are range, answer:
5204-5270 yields 6.55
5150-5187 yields 5.838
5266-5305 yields 10.62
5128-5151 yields 9.057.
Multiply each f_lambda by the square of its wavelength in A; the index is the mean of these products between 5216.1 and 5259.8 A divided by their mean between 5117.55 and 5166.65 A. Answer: 1.51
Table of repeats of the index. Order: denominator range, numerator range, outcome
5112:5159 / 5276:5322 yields 1.68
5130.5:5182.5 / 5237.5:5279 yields 1.56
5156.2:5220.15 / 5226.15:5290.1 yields 1.46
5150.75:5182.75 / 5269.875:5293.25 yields 1.76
